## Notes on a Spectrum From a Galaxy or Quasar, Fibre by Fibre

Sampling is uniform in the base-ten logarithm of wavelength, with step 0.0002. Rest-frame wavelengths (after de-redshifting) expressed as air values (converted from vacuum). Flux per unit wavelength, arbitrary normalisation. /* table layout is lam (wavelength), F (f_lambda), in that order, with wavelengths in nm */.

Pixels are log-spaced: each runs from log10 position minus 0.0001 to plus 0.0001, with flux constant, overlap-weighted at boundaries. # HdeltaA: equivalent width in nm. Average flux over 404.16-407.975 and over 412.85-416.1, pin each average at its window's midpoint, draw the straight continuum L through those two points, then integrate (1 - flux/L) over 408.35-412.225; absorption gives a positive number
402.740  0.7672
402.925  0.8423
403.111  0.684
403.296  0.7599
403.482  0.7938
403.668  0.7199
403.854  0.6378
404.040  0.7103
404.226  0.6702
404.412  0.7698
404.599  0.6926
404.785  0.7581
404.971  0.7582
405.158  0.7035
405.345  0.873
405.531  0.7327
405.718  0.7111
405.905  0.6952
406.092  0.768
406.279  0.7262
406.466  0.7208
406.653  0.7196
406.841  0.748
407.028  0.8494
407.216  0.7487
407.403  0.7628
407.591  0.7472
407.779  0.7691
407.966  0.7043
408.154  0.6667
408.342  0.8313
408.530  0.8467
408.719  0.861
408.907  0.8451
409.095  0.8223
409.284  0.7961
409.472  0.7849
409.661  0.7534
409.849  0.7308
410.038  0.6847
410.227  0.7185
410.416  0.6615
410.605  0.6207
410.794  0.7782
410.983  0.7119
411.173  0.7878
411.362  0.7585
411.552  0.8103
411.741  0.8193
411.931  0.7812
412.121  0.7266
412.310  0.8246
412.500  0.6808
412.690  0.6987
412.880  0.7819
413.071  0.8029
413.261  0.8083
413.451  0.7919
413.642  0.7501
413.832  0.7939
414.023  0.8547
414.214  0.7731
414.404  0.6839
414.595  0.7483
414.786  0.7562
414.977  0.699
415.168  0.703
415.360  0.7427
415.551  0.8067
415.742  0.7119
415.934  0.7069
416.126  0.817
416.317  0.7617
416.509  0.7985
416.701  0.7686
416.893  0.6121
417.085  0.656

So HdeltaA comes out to -0.070 nm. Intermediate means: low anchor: 0.746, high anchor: 0.76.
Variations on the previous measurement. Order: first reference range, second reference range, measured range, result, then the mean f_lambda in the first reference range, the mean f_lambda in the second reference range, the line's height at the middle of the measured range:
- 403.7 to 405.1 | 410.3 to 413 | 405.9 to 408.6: -0.10 nm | 0.714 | 0.746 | 0.727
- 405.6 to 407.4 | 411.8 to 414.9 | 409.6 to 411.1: 0.10 nm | 0.744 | 0.766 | 0.756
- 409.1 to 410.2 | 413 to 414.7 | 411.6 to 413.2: 0.01 nm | 0.754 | 0.778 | 0.77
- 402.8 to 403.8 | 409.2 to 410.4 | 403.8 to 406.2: 0.07 nm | 0.756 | 0.739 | 0.751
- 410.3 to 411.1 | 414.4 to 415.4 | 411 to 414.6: -0.31 nm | 0.696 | 0.724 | 0.71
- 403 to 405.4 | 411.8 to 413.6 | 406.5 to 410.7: -0.04 nm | 0.732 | 0.767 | 0.75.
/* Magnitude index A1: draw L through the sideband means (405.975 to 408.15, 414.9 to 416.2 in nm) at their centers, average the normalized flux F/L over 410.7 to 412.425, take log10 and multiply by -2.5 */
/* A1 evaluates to -0.05 mag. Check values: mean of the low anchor 0.747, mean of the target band 0.777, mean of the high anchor 0.74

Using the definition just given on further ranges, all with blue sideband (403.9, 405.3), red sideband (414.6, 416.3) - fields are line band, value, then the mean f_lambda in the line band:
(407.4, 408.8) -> -0.060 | 0.773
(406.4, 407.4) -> -0.043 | 0.759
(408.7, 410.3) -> -0.059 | 0.774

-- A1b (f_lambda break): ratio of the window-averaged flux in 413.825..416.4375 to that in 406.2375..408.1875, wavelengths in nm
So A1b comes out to 1.0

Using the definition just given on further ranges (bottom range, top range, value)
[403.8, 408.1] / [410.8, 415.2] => 1.03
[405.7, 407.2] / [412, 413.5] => 1.03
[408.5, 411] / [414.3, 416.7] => 0.98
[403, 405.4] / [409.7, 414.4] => 1.03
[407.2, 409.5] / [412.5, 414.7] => 0.98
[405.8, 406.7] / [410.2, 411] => 0.96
